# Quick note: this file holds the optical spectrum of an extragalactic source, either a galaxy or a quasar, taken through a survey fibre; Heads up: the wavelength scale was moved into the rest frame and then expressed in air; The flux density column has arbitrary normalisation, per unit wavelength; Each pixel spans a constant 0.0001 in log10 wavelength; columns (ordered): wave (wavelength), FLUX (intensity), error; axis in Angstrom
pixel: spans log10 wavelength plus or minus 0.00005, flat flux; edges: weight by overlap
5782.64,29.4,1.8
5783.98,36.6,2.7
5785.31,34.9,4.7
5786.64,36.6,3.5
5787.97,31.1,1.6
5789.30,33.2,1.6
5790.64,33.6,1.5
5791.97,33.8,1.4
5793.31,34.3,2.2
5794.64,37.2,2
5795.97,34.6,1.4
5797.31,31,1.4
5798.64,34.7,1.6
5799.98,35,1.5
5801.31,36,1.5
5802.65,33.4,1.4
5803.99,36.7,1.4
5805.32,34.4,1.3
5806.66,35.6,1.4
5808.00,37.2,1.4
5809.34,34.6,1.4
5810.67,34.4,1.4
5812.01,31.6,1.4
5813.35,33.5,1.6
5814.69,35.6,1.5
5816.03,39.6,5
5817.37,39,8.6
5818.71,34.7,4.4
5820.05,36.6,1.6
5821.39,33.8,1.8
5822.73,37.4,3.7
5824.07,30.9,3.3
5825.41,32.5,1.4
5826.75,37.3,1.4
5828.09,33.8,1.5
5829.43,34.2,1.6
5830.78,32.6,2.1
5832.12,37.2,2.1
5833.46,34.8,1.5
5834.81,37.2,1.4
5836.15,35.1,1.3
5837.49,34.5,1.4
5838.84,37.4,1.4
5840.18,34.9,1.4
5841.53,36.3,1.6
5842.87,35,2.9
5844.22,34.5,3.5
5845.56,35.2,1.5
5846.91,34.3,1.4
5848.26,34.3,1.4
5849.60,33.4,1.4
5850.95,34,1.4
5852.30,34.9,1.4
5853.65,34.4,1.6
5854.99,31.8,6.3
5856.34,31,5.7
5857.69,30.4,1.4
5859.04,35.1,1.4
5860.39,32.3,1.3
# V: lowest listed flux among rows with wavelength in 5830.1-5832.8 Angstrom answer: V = 32.6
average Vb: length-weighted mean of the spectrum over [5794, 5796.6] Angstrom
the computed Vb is 36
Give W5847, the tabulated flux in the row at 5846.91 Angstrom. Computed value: 34.3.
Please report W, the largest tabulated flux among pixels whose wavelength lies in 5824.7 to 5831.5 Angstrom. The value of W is 37.3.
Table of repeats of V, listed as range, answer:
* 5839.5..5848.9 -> 34.3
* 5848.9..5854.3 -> 33.4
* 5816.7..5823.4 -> 33.8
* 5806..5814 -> 31.6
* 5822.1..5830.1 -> 30.9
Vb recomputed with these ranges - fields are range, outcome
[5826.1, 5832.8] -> 35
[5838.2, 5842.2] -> 36.2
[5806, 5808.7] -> 36.3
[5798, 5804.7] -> 35.2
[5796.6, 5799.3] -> 32.9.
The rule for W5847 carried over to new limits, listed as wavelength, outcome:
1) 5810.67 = 34.4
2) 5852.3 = 34.9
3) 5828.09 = 33.8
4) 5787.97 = 31.1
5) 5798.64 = 34.7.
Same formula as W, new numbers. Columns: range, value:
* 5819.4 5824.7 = 37.4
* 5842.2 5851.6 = 35.2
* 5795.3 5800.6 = 35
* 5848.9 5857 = 34.9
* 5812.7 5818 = 39.6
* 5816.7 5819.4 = 39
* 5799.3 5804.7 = 36.7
